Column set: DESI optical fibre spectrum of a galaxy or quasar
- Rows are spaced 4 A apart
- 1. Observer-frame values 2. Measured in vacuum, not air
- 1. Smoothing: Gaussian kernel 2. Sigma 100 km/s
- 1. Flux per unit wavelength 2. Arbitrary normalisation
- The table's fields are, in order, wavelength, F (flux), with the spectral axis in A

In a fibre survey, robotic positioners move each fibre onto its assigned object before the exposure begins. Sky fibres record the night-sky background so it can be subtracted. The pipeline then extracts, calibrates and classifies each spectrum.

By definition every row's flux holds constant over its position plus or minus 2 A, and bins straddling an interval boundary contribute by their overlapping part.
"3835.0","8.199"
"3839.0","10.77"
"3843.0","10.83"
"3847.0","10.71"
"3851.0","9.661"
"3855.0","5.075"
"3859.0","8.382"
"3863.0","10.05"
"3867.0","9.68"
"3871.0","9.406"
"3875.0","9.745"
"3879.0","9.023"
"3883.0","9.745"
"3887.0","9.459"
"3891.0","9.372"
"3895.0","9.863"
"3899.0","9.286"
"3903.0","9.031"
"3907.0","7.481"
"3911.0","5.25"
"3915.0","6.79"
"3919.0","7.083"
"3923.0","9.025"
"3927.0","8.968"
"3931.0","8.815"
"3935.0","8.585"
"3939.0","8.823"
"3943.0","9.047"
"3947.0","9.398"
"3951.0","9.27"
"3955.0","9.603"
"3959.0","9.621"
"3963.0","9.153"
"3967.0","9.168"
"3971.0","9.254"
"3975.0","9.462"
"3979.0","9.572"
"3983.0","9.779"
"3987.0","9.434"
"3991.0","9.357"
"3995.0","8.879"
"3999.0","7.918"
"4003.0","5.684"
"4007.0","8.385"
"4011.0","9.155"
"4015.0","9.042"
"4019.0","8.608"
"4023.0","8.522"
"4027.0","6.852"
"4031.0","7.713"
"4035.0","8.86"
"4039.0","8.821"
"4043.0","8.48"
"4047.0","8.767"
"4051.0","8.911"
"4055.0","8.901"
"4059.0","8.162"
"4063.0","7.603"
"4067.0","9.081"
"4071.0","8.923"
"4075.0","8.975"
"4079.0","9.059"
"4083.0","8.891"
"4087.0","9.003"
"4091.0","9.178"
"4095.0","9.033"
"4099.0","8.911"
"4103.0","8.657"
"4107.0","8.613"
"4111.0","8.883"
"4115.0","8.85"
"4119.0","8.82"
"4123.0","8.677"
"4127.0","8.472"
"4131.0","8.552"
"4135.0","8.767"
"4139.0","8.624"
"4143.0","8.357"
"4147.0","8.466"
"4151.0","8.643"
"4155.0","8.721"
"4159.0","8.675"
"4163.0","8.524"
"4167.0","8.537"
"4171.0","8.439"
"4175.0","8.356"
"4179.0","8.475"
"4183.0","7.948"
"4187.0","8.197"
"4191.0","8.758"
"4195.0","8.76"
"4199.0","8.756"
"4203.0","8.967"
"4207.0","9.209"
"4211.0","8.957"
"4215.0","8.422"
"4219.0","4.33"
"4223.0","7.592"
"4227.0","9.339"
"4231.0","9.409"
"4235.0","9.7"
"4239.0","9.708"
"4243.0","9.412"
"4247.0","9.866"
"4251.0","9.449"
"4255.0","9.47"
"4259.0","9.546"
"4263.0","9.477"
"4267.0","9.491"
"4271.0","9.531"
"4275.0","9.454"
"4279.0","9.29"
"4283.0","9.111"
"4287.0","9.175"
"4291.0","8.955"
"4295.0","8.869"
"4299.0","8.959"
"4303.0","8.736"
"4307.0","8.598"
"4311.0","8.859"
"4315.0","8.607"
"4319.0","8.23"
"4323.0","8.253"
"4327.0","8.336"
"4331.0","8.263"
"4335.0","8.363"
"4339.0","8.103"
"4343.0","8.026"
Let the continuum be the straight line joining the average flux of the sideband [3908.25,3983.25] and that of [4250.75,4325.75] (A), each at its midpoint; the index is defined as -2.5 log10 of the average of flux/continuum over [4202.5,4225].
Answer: 0.15 mag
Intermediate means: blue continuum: 8.74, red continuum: 9.04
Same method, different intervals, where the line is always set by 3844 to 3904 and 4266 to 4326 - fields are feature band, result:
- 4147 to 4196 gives 0.065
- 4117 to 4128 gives 0.048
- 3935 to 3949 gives 0.023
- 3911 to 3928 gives 0.212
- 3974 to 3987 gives -0.048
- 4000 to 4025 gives 0.116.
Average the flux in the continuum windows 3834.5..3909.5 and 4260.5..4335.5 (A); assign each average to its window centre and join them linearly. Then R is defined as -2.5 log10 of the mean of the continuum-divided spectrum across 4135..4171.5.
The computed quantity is 0.05 mag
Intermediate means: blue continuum 9.25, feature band 8.57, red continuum 8.89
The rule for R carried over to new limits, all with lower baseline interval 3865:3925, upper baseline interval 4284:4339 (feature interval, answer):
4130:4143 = 0.00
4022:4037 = 0.09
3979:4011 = 0.01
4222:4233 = -0.03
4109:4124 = -0.02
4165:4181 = 0.02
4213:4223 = 0.29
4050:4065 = 0.04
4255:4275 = -0.10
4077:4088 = -0.04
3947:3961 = -0.10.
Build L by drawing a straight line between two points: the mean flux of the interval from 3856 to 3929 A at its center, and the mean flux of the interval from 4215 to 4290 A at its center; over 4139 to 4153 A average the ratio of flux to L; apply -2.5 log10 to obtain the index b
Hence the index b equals 0.06 mag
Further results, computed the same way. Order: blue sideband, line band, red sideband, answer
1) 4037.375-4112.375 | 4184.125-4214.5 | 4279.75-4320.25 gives 0.01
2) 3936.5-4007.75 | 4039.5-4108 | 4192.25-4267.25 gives 0.02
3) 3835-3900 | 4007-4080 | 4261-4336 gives 0.08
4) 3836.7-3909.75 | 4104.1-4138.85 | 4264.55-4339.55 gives 0.04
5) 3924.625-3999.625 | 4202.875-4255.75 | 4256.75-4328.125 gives 0.02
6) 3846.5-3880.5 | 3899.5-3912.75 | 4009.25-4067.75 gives 0.18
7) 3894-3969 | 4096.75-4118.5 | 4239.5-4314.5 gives 0.02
